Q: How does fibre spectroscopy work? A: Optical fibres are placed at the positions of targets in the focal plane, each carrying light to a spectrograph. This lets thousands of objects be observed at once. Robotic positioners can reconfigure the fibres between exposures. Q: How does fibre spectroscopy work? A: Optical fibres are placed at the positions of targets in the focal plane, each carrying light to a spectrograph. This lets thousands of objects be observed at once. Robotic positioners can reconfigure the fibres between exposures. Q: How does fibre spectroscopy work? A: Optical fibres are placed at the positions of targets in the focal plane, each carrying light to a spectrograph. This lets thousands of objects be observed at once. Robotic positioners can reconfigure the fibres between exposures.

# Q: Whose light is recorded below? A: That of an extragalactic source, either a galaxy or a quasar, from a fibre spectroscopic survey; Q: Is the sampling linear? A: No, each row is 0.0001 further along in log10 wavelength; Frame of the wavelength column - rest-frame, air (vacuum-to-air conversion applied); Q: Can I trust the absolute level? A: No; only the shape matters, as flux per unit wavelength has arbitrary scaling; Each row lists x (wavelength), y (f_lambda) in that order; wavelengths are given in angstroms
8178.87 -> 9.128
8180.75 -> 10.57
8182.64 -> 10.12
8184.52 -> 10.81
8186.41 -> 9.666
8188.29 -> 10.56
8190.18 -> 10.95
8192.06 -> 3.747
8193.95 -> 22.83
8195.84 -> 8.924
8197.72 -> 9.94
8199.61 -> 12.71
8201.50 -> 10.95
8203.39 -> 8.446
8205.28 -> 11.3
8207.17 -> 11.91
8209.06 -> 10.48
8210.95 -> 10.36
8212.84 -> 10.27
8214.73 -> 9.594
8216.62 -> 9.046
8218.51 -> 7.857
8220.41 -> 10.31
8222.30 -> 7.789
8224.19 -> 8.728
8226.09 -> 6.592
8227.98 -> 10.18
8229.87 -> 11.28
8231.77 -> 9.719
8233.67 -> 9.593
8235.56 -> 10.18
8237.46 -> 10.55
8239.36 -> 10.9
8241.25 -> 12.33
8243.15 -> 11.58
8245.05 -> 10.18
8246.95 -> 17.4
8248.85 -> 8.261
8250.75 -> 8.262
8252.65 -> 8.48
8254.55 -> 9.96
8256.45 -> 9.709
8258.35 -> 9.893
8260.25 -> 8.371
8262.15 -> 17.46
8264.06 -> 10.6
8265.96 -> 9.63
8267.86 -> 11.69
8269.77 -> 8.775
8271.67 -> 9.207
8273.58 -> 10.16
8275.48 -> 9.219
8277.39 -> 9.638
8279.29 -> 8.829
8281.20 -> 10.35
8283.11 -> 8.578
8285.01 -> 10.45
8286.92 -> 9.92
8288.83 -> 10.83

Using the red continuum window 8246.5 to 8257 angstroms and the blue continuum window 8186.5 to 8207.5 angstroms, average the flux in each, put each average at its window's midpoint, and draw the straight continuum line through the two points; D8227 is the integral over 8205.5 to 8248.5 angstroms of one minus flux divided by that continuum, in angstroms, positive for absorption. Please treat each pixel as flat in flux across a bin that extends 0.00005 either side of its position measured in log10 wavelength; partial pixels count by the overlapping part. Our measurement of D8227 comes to 0.7 angstroms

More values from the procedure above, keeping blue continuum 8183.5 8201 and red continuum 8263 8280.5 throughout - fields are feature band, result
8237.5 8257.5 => -0.95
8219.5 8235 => 1.83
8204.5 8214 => 0.01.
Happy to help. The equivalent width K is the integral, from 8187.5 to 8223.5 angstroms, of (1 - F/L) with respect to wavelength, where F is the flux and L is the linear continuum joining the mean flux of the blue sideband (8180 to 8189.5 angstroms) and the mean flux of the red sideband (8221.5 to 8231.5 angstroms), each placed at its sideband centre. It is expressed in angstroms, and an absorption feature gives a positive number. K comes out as -2.7 angstroms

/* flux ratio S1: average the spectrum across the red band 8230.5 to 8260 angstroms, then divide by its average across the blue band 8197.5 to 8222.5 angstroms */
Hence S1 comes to 1.03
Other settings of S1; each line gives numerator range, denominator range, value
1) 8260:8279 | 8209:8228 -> 1.15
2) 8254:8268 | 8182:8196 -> 0.98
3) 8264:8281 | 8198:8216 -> 0.92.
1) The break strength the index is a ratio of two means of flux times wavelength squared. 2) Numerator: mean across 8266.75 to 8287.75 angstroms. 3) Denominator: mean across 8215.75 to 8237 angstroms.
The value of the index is 1.1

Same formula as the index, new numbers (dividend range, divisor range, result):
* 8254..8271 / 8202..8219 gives 1.08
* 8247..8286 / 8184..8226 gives 1.00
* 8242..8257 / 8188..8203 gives 0.95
